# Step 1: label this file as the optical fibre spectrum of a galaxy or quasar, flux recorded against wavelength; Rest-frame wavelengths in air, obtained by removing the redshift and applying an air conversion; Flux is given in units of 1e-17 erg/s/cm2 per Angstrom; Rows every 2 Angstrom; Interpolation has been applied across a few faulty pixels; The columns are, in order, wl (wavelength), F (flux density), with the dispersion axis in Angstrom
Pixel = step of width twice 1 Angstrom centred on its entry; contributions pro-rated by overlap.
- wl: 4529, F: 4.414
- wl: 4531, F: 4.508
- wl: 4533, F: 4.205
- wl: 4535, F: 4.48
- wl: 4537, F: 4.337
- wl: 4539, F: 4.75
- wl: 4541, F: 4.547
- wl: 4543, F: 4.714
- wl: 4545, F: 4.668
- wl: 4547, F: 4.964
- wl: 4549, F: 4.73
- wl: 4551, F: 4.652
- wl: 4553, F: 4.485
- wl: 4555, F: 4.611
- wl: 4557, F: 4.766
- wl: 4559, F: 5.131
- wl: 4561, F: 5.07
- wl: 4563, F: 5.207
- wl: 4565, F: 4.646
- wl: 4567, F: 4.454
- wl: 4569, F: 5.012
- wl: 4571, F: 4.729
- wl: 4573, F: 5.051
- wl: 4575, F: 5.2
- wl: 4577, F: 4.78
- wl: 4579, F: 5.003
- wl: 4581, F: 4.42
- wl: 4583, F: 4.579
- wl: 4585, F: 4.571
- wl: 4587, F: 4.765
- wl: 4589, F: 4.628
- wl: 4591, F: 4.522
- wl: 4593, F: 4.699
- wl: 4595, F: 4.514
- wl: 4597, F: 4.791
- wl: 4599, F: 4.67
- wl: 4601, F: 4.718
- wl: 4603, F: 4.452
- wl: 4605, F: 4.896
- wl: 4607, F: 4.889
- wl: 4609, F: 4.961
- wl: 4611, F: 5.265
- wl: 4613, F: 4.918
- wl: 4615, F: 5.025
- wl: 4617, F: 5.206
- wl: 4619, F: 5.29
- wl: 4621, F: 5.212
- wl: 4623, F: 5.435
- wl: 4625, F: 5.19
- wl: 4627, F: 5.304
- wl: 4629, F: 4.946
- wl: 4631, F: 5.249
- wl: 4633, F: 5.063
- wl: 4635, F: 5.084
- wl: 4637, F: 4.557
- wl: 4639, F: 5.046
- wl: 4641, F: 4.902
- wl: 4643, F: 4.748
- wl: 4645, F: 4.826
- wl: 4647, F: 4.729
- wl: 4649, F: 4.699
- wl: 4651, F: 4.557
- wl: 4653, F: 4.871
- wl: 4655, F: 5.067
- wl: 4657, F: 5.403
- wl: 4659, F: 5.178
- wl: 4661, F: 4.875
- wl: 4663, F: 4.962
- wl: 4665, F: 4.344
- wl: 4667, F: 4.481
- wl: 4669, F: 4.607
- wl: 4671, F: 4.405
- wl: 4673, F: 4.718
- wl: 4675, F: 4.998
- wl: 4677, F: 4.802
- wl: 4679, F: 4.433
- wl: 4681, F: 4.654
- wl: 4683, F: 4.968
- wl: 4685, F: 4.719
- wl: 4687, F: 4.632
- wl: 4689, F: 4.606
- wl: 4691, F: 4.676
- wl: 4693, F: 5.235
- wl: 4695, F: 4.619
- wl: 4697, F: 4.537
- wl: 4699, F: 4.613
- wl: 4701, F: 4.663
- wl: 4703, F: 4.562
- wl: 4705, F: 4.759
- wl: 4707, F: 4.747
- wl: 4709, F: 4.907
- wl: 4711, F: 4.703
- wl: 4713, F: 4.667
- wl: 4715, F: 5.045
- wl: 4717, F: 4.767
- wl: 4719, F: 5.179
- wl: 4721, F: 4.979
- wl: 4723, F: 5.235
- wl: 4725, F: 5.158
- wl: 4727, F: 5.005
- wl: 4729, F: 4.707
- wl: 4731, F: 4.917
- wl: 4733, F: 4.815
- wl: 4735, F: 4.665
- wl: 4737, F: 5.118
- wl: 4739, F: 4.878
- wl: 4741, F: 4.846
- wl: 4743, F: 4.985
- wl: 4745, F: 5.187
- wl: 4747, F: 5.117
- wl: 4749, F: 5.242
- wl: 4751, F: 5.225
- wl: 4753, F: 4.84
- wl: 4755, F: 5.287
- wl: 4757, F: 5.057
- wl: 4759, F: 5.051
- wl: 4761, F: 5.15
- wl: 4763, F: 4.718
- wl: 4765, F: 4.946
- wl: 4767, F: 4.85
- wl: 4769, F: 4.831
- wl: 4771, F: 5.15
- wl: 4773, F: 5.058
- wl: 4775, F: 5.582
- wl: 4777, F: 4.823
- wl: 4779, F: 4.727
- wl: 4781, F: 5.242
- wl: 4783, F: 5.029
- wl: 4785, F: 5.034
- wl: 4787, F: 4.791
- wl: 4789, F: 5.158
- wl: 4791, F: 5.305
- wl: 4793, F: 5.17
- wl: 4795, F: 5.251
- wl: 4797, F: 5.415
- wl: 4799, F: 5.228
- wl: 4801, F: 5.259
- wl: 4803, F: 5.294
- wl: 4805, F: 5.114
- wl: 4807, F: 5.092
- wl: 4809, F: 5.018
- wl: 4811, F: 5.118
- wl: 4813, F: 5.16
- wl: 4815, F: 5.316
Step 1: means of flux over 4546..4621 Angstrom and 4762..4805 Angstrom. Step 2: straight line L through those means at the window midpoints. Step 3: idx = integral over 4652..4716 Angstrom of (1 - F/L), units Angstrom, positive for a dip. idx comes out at 2.48 Angstrom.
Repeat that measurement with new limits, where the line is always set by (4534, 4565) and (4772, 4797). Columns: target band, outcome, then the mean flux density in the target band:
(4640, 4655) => 0.3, 4.78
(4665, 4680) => 1.0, 4.62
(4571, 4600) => 0.4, 4.73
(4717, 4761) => 0.2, 5.02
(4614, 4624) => -0.8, 5.23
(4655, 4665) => -0.2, 5.02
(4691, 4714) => 1.2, 4.73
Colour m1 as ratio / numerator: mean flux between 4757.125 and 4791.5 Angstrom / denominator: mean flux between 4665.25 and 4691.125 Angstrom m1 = 1.08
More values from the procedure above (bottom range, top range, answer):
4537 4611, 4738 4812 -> 1.07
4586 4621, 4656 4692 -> 0.98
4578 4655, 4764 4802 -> 1.05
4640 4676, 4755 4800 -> 1.06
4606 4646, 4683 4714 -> 0.93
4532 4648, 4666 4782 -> 1.01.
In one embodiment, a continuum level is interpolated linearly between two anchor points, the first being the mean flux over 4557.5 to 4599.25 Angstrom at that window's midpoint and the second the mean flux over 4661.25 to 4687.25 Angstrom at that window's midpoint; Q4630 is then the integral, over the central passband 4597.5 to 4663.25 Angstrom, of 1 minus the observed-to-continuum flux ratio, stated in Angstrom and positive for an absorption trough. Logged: -3.4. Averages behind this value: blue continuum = 4.78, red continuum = 4.68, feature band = 4.97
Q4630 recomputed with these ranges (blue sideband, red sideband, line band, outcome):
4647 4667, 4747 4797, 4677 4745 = 1.8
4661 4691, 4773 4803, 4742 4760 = -0.4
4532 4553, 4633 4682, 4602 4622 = -1.2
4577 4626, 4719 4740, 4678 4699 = 1.0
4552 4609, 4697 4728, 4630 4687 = 0.0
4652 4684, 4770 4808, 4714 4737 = 0.0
